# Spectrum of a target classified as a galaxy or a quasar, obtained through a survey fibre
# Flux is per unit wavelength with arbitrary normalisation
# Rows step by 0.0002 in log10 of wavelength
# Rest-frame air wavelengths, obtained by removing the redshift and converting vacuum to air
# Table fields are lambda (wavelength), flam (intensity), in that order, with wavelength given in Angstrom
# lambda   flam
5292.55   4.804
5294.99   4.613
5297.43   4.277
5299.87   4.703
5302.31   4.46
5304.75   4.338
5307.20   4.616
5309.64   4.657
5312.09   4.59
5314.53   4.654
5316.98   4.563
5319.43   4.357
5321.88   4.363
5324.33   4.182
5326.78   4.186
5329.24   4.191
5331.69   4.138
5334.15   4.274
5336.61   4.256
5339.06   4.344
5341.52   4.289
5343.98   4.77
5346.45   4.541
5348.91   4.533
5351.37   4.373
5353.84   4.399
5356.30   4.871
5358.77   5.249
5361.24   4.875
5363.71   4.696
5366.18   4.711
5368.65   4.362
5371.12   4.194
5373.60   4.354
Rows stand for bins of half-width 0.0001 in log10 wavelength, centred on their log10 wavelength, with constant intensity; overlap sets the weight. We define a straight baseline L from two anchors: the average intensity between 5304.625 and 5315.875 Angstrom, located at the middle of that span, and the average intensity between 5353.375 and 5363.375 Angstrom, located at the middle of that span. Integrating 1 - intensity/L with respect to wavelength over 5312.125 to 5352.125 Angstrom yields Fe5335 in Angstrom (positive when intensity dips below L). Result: 2.8 Angstrom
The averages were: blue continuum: 4.59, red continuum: 4.87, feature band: 4.38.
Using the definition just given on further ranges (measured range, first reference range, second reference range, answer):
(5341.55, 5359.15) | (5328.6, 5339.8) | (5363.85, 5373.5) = -1.2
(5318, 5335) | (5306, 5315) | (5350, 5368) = 1.5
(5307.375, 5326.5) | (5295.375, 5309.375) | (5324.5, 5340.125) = -0.5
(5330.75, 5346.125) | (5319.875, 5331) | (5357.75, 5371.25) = 0.1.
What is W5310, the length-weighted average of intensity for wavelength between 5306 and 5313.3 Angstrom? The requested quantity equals 4.62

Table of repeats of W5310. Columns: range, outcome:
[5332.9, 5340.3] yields 4.29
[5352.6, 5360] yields 4.84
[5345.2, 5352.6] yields 4.48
